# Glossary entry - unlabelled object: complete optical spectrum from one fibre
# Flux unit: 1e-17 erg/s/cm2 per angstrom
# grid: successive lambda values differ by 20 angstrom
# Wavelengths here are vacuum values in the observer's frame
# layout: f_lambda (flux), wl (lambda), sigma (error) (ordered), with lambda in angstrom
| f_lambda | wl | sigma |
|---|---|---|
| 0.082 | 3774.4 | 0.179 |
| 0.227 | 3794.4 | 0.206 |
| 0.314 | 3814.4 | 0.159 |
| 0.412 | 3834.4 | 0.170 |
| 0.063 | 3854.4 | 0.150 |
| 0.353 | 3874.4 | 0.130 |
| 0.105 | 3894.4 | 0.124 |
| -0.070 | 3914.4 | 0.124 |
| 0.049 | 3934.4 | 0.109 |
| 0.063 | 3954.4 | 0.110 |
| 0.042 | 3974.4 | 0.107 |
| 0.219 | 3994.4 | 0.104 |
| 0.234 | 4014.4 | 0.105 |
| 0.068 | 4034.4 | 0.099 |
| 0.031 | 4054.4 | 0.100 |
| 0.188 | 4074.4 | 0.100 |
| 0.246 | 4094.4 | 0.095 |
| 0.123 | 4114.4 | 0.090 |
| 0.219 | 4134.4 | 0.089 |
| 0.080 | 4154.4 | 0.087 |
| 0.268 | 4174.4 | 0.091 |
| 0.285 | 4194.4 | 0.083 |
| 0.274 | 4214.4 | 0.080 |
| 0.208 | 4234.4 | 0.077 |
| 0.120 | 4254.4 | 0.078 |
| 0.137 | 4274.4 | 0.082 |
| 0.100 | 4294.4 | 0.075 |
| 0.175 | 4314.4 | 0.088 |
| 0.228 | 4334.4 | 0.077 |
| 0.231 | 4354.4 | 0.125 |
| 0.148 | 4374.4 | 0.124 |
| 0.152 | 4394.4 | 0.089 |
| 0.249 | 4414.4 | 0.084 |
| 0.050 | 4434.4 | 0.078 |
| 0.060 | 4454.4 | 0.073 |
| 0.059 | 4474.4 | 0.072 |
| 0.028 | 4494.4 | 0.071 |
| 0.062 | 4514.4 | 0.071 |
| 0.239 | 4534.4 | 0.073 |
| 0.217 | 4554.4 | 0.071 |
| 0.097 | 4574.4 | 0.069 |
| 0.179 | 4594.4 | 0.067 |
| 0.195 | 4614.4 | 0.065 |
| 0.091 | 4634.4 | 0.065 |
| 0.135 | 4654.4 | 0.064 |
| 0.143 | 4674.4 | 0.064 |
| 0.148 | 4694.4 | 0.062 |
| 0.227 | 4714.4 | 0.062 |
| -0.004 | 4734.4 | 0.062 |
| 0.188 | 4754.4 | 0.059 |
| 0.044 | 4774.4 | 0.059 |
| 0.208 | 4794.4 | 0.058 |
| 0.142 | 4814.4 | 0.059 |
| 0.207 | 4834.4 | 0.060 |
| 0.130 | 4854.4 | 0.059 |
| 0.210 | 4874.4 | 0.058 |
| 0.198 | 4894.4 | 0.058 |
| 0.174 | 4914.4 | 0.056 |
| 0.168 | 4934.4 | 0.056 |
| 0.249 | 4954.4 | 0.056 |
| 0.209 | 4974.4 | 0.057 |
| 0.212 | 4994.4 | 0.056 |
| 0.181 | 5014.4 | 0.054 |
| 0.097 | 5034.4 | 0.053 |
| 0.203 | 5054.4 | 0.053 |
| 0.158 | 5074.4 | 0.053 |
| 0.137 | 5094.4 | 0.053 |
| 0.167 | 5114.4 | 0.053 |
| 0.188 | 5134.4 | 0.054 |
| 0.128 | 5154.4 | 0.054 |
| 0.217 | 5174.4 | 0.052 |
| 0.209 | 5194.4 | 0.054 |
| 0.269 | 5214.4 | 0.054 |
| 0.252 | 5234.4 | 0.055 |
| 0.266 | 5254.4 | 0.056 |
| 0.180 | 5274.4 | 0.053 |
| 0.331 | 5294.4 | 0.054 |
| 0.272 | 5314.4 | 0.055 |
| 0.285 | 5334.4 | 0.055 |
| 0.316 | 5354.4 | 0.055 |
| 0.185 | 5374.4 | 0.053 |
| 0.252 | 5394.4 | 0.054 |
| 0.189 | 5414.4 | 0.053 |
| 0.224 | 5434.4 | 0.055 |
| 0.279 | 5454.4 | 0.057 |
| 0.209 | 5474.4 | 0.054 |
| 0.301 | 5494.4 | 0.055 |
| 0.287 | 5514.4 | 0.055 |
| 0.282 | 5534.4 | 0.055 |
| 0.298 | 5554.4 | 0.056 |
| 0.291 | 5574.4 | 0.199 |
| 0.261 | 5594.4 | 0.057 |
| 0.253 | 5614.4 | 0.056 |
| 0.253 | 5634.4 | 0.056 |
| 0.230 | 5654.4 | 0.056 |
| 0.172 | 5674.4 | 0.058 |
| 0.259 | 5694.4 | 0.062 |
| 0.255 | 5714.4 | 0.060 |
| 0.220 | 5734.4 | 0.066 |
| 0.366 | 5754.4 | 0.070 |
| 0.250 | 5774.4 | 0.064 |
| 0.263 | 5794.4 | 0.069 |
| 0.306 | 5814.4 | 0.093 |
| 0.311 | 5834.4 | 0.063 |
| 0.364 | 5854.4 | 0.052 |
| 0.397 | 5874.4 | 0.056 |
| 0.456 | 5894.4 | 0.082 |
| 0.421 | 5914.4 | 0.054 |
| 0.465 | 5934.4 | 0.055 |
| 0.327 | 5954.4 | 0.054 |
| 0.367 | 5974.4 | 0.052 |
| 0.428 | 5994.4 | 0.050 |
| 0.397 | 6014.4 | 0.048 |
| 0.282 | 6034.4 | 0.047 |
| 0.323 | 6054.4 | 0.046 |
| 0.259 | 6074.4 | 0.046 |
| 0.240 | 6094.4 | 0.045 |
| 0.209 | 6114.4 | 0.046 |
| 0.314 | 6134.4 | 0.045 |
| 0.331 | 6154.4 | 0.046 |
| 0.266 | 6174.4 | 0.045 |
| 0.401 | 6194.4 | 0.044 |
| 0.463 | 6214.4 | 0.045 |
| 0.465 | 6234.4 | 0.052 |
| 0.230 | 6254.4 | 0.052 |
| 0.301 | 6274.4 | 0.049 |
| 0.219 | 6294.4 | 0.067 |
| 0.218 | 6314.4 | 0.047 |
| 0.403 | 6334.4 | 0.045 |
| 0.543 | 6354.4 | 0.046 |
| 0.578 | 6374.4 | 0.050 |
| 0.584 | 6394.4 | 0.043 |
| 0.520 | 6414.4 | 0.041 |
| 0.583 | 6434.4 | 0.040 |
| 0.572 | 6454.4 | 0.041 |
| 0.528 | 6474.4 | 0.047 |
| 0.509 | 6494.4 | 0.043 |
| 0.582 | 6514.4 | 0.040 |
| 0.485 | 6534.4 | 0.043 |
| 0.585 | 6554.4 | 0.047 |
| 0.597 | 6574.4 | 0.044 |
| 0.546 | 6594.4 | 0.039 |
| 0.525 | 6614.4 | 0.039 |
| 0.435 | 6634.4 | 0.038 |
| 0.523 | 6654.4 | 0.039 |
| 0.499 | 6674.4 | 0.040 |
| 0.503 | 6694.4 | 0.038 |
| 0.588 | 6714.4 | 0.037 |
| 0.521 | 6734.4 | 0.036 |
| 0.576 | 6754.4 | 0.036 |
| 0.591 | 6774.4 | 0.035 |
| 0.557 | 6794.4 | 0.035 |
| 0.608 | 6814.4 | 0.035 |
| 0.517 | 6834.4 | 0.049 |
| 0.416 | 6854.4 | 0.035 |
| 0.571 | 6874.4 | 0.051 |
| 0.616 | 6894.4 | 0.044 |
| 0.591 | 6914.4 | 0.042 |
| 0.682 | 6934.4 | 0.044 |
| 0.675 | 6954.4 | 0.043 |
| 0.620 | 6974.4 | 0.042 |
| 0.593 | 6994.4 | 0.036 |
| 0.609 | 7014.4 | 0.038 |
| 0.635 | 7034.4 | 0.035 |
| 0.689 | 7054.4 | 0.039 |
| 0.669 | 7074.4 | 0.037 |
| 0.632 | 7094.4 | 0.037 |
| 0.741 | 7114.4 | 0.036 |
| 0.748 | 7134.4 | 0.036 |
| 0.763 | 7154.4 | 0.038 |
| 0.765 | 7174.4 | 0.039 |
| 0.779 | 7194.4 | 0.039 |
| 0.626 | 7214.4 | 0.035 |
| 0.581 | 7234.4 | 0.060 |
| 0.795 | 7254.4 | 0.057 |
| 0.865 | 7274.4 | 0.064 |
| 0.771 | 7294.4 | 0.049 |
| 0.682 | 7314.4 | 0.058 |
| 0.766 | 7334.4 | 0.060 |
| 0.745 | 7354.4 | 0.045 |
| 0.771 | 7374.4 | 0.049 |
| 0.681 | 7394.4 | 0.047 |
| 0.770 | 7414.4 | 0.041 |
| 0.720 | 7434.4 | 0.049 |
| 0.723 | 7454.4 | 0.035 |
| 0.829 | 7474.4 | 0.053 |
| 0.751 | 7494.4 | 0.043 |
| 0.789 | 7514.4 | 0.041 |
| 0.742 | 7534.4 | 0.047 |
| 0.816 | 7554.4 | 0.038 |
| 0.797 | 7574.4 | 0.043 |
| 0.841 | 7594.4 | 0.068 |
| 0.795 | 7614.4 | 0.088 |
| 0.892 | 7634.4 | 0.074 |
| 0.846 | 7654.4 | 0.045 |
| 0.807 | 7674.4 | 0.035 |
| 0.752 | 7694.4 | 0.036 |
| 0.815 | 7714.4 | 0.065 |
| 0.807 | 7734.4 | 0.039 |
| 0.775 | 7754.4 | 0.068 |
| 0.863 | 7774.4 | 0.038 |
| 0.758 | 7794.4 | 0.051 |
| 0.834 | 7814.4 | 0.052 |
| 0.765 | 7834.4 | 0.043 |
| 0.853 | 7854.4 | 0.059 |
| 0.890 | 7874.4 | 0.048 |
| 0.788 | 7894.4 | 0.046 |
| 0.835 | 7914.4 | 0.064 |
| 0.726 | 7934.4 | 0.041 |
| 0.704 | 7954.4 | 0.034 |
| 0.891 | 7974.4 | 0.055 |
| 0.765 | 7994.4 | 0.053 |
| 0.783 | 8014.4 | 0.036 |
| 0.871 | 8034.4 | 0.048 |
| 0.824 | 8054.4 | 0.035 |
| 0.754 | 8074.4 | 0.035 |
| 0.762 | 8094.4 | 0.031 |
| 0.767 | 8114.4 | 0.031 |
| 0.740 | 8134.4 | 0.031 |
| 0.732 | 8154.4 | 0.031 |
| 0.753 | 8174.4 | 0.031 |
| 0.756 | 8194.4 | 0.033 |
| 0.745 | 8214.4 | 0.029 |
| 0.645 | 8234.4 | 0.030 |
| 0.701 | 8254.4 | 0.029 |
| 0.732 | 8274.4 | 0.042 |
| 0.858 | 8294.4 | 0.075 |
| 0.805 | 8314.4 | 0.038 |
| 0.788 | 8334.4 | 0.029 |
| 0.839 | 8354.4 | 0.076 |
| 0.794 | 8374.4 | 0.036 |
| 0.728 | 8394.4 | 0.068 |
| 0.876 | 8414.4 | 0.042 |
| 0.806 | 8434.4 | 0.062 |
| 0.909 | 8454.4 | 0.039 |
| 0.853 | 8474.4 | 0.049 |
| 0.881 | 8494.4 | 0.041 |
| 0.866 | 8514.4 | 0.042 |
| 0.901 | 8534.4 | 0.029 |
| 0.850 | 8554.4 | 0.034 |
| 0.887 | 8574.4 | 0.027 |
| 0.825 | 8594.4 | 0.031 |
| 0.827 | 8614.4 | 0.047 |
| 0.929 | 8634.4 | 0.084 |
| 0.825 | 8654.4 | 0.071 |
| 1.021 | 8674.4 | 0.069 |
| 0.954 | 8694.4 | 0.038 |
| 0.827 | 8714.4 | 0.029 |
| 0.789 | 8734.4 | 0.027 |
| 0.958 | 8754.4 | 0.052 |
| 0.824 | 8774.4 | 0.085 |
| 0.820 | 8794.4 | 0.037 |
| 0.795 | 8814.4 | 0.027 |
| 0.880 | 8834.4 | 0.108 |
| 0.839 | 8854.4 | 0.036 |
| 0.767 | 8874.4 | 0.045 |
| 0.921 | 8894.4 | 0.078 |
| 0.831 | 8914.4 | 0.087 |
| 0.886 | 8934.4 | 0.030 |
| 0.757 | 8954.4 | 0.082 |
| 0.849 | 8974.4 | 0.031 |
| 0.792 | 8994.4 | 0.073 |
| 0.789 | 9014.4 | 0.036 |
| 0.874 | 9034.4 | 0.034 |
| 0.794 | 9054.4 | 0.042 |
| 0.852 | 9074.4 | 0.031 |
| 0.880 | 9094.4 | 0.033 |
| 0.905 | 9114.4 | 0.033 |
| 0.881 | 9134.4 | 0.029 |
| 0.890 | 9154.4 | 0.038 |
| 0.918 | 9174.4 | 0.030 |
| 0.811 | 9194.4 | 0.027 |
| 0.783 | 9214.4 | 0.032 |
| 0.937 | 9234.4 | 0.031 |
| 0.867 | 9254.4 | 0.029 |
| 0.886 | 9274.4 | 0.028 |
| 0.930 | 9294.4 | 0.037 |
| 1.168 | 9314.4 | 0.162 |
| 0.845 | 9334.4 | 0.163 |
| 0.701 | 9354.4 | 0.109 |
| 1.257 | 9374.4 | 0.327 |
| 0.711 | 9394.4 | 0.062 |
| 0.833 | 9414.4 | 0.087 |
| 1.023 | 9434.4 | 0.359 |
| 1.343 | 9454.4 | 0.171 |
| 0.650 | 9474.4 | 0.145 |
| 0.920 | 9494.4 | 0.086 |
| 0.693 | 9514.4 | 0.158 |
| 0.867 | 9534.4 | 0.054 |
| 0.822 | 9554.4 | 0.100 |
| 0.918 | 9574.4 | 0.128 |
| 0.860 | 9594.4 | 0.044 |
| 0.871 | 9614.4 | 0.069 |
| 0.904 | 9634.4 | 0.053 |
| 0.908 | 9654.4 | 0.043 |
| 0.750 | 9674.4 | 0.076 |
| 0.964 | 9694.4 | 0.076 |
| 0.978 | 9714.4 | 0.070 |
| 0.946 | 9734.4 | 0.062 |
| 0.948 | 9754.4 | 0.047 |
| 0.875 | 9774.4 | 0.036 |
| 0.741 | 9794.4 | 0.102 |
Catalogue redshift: 0.59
